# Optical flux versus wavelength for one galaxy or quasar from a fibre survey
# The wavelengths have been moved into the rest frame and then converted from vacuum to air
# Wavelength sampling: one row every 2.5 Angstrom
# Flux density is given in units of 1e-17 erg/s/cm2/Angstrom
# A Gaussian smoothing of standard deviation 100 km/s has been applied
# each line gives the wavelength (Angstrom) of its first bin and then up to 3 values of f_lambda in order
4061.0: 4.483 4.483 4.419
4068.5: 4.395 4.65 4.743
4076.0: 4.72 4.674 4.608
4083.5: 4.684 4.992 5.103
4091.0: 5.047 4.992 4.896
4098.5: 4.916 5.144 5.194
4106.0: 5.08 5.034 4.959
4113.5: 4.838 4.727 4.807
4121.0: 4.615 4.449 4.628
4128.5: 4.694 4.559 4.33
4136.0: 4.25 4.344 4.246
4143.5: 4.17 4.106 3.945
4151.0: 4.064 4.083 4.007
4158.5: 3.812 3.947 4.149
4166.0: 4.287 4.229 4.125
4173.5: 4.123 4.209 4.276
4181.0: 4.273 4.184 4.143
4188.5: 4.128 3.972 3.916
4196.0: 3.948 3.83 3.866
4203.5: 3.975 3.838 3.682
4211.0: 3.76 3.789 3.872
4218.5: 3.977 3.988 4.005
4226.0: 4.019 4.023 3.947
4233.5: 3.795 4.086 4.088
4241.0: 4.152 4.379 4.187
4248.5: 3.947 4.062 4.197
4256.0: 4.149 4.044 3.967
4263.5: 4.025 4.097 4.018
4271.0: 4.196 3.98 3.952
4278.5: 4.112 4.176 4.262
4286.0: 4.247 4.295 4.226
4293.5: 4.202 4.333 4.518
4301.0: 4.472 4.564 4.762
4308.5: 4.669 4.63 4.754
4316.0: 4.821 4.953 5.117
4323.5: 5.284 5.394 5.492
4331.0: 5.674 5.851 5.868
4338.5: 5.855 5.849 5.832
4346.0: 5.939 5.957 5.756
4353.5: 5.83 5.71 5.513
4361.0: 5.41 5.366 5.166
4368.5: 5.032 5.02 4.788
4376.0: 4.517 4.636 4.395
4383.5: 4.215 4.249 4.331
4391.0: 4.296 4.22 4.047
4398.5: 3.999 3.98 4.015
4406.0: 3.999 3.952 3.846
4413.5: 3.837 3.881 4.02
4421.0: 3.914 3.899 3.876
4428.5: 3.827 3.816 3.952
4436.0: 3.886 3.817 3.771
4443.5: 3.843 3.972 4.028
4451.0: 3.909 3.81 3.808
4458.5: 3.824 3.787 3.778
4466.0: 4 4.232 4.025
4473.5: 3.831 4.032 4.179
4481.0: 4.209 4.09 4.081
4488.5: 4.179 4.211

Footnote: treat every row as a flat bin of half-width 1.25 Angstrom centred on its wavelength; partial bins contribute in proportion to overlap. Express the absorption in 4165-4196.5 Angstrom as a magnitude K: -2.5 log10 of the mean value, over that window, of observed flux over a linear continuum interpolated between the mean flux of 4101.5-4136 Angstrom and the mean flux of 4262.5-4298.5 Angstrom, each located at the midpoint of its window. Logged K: 0.096 mag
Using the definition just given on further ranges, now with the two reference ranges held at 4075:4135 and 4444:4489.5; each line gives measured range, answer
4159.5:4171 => 0.13 mag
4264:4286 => 0.08 mag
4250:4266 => 0.10 mag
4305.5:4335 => -0.19 mag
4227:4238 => 0.14 mag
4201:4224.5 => 0.18 mag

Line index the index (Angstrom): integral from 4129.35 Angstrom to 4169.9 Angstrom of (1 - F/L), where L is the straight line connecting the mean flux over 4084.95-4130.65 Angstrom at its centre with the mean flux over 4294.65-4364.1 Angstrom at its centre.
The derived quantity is 6.5 Angstrom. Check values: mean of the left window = 4.89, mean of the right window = 5.29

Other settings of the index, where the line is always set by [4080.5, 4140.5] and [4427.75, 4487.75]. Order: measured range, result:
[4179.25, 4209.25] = 3.87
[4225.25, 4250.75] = 2.34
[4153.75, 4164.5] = 1.57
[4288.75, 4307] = -0.42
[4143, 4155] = 1.59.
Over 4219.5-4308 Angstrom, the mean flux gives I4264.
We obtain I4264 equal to 4.16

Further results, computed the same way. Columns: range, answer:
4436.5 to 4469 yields 3.88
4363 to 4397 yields 4.58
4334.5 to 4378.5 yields 5.47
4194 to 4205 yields 3.9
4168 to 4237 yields 4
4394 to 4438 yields 3.93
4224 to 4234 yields 3.96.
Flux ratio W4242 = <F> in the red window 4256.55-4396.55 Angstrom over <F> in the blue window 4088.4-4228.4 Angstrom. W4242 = 1.1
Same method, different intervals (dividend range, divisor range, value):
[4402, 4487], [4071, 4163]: 0.86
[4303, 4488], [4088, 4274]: 1.07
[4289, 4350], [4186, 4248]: 1.29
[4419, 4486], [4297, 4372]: 0.74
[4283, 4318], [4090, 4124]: 0.91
